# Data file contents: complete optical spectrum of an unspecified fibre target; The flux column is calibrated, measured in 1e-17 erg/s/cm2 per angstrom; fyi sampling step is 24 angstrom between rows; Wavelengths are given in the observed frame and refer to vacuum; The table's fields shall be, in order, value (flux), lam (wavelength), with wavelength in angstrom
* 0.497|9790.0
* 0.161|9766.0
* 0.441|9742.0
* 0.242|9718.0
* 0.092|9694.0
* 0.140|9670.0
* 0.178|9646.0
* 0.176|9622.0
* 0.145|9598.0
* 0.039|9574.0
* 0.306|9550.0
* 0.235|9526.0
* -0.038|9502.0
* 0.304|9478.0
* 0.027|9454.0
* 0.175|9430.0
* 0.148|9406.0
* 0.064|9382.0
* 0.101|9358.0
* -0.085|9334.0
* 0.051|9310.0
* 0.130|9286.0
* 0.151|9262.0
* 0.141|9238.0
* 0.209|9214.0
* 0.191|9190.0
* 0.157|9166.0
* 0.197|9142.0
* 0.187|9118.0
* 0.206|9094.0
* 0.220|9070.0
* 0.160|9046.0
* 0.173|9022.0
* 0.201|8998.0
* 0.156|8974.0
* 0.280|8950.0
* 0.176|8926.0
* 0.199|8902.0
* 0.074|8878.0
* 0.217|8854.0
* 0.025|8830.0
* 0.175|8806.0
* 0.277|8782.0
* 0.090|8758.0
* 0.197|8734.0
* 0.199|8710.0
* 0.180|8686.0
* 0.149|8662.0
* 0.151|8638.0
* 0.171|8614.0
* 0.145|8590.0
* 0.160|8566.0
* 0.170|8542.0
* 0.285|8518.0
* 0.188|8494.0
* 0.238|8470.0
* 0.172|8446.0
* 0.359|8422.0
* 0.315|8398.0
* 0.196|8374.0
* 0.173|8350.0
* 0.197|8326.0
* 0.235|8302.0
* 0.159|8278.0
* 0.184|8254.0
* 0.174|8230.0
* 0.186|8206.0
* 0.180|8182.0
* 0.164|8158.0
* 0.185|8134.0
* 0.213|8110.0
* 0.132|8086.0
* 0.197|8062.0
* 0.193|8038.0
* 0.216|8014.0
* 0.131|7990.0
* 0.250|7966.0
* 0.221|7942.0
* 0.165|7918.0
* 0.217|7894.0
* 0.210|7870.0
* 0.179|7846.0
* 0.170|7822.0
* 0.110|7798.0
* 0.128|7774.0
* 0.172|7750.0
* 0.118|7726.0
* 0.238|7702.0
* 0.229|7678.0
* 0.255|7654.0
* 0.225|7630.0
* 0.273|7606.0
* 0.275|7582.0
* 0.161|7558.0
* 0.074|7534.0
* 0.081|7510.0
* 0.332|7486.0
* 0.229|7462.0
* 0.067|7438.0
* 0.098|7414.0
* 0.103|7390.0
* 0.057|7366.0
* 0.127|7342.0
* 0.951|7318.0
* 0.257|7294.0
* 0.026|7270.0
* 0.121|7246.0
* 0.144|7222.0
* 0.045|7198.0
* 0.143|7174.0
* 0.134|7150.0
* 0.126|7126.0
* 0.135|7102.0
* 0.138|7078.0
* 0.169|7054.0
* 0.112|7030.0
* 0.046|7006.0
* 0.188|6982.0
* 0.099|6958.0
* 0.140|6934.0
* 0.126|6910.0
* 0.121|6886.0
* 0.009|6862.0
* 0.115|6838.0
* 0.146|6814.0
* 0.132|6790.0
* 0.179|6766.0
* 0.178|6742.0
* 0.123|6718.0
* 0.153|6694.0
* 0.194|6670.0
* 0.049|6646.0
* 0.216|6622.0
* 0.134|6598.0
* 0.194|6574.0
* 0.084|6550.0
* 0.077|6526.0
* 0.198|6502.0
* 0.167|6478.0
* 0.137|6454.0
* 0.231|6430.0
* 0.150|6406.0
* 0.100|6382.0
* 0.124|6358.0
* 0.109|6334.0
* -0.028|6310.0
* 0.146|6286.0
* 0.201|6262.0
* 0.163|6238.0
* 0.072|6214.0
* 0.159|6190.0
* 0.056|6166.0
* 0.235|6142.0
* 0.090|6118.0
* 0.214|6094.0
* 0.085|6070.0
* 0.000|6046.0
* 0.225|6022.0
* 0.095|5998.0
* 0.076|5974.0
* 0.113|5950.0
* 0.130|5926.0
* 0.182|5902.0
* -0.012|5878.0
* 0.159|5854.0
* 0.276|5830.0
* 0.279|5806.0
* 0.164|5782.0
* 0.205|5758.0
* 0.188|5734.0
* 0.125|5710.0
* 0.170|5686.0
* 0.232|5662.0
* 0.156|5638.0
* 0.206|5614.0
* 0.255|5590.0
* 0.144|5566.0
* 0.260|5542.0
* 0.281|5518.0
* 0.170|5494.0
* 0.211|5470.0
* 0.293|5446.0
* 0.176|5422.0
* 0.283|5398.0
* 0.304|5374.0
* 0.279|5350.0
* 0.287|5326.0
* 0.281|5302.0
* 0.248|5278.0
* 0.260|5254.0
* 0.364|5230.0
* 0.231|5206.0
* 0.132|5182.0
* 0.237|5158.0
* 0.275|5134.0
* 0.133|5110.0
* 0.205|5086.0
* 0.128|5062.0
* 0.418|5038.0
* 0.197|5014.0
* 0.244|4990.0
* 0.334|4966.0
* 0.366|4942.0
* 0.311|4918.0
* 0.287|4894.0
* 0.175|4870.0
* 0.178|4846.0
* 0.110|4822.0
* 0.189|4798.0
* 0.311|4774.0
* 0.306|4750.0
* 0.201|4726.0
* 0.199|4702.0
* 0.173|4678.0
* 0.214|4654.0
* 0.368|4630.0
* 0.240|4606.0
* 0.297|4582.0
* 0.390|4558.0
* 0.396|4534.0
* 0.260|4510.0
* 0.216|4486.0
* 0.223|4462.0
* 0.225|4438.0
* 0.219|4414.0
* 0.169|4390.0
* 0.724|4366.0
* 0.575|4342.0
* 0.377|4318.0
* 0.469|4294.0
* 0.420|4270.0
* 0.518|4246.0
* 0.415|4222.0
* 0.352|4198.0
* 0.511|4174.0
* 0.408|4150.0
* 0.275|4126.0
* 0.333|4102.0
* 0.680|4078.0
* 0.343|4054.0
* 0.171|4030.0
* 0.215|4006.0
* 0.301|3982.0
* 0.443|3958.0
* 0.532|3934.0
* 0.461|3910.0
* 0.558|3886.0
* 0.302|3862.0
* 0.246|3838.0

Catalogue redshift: 0.962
